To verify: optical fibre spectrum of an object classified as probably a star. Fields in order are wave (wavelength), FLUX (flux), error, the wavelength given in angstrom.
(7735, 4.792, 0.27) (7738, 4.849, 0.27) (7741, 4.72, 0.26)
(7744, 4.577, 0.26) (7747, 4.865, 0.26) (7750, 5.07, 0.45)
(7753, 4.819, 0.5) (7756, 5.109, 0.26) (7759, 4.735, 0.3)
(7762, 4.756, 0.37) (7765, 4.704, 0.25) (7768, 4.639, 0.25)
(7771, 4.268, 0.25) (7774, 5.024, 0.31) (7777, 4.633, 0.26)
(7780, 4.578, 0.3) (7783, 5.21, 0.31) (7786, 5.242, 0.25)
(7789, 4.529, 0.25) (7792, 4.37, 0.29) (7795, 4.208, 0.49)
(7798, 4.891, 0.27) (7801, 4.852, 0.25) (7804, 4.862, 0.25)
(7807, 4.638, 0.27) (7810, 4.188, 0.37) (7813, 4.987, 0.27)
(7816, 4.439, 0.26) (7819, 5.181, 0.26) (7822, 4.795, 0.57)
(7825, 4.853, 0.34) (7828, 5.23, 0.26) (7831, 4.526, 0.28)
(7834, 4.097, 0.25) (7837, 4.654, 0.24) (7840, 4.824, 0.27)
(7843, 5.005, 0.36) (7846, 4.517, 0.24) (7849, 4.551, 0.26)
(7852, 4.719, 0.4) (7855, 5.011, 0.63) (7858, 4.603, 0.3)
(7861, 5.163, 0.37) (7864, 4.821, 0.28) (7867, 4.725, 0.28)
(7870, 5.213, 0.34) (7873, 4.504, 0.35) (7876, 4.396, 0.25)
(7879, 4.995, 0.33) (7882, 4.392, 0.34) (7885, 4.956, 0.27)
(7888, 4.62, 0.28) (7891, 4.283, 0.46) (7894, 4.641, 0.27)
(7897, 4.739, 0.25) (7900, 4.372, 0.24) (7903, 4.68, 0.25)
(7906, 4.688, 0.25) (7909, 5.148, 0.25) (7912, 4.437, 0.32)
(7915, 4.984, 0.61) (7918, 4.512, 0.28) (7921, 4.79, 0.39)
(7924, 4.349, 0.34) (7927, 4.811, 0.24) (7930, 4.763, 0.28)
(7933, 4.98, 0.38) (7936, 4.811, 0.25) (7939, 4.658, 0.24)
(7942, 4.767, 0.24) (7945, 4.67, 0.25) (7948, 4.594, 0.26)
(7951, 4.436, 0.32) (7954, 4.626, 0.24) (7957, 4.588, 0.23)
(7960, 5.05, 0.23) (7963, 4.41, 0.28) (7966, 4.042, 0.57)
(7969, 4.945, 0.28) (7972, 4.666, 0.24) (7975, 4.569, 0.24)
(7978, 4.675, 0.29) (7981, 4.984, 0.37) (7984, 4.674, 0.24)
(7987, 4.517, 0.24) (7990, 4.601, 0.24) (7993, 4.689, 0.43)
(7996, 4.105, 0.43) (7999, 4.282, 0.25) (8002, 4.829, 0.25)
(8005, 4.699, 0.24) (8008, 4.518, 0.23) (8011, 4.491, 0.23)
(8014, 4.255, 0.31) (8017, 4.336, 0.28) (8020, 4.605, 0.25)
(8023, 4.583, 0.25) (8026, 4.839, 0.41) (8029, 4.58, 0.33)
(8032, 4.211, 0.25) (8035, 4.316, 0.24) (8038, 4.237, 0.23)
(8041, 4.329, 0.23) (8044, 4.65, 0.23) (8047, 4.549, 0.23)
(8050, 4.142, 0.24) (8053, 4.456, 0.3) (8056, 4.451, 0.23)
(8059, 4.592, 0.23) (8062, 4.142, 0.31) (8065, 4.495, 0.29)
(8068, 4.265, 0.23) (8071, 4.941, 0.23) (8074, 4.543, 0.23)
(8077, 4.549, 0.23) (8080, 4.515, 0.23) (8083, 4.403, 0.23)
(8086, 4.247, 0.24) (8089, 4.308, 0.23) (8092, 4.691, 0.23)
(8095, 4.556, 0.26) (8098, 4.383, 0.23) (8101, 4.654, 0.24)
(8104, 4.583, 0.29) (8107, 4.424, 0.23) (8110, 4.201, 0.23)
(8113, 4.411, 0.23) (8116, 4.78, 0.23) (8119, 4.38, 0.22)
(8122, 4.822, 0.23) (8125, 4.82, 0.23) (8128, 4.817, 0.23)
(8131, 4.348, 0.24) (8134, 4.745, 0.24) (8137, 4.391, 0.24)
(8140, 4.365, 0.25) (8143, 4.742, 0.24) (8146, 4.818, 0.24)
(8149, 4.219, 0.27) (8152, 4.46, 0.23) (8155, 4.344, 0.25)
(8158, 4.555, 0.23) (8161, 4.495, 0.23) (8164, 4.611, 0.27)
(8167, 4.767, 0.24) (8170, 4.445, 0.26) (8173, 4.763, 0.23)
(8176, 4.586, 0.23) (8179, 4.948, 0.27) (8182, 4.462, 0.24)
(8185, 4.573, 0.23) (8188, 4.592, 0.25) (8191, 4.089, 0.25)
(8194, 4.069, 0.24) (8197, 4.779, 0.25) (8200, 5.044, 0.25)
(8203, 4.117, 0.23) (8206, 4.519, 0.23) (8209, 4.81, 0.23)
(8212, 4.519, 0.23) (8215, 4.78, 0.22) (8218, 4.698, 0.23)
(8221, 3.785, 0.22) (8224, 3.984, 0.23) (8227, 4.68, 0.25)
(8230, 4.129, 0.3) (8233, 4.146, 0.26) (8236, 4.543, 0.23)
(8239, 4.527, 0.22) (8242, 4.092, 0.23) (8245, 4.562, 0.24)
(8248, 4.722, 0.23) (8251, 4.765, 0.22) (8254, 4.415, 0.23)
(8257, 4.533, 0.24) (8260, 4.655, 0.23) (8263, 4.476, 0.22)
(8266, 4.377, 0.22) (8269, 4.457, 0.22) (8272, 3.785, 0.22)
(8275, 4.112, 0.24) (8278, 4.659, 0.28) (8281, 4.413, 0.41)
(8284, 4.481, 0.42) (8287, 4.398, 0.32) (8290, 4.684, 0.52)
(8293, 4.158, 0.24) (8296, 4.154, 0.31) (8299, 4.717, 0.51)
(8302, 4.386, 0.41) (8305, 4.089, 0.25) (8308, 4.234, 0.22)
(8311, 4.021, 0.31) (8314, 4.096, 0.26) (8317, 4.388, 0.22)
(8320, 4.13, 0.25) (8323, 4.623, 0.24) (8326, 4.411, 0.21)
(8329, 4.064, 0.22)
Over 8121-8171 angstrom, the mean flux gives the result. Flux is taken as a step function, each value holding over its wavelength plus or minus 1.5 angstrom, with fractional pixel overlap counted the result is 4.57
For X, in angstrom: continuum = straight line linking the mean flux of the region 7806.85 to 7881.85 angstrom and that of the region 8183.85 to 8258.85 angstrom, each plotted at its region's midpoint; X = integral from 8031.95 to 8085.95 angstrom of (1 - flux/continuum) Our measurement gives 1.73 angstrom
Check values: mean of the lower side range 4.74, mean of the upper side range 4.46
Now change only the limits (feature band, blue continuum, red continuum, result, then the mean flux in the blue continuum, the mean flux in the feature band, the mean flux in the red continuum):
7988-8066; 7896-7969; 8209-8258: 2.30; 4.67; 4.46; 4.44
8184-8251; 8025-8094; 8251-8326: -0.92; 4.45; 4.45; 4.36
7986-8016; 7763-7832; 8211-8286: 0.61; 4.73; 4.5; 4.41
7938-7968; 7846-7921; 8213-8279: 0.41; 4.71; 4.59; 4.4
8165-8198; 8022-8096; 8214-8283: -0.94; 4.46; 4.55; 4.4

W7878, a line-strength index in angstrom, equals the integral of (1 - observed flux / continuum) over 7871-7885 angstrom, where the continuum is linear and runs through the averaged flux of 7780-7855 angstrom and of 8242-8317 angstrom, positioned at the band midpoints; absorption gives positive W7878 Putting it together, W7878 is 0.1 angstrom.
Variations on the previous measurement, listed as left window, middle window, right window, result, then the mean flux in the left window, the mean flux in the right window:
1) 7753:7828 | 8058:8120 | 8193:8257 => 1.0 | 4.75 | 4.47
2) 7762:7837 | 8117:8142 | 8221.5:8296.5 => -0.6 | 4.71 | 4.39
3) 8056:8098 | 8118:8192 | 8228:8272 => -1.9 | 4.48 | 4.44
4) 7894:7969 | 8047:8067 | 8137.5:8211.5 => 0.9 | 4.67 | 4.55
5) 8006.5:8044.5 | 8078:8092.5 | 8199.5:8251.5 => 0.1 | 4.45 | 4.45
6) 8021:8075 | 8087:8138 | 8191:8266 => -1.0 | 4.46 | 4.46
